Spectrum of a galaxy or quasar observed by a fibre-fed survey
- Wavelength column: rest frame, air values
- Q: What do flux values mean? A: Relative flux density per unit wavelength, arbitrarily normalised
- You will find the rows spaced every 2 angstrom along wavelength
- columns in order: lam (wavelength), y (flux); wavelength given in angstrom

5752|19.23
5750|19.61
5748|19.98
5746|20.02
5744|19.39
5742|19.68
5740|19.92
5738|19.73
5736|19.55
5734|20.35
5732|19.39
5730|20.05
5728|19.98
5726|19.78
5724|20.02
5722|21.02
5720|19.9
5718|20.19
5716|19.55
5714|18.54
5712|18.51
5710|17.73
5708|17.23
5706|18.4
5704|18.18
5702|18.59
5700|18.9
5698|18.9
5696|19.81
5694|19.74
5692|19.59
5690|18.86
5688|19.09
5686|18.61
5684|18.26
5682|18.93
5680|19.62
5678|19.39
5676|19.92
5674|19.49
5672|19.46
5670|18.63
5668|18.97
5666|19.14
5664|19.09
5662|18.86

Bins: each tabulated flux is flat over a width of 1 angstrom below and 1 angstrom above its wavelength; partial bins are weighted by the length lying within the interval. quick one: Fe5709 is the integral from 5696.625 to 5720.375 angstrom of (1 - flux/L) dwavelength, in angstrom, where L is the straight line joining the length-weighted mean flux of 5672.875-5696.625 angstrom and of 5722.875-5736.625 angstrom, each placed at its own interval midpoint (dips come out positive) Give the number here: 1.08 angstrom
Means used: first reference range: 19.3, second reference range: 19.9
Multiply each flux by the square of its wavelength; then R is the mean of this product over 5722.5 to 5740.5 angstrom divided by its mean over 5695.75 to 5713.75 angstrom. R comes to 1.1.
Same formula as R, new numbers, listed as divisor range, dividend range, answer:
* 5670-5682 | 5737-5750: 1.04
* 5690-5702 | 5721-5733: 1.05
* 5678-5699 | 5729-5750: 1.05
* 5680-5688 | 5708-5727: 1.04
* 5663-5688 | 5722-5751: 1.06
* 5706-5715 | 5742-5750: 1.11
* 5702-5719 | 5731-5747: 1.08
